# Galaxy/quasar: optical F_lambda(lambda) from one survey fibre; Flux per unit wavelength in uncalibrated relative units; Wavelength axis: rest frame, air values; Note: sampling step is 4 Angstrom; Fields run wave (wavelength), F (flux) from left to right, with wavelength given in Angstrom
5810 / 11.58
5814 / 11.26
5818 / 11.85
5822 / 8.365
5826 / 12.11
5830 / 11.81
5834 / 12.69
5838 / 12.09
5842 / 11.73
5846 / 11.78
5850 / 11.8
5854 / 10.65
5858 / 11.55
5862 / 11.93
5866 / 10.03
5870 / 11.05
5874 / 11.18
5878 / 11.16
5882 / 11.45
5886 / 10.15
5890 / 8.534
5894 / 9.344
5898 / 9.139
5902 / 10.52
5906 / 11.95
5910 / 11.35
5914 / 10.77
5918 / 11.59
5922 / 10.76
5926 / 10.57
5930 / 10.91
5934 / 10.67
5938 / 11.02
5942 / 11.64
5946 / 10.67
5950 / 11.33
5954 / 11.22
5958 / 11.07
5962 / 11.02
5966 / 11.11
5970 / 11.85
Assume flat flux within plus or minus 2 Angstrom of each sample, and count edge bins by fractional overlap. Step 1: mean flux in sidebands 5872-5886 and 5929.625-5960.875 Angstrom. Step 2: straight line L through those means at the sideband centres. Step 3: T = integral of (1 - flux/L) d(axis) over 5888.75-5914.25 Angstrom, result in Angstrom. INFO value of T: 2.0 Angstrom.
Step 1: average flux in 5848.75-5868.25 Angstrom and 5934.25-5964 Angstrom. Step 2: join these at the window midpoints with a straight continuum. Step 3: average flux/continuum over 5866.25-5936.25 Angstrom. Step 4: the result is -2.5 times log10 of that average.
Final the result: 0.05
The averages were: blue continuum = 11.2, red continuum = 11.1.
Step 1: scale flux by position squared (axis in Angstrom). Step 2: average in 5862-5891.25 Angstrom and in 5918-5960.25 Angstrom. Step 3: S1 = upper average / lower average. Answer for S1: 1.1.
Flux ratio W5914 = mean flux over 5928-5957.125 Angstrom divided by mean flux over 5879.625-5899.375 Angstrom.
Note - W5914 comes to 1.1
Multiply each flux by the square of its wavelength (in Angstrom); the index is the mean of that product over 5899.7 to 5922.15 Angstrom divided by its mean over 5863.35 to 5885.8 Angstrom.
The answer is 1.0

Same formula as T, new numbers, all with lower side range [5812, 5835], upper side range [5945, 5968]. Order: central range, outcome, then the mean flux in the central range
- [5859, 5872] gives 0.2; 11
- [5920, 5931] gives 0.4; 10.7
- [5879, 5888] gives 0.3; 10.8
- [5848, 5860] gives -0.1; 11.3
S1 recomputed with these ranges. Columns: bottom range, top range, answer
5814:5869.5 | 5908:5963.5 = 1.00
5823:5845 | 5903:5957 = 0.96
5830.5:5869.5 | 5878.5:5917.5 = 0.92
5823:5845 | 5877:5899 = 0.85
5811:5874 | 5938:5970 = 1.02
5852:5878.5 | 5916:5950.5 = 1.02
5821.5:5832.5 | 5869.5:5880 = 1.01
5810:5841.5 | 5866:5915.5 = 0.94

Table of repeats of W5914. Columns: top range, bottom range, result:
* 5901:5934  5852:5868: 1.00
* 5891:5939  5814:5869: 0.94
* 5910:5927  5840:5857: 0.96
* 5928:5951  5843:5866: 0.97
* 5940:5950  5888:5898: 1.25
